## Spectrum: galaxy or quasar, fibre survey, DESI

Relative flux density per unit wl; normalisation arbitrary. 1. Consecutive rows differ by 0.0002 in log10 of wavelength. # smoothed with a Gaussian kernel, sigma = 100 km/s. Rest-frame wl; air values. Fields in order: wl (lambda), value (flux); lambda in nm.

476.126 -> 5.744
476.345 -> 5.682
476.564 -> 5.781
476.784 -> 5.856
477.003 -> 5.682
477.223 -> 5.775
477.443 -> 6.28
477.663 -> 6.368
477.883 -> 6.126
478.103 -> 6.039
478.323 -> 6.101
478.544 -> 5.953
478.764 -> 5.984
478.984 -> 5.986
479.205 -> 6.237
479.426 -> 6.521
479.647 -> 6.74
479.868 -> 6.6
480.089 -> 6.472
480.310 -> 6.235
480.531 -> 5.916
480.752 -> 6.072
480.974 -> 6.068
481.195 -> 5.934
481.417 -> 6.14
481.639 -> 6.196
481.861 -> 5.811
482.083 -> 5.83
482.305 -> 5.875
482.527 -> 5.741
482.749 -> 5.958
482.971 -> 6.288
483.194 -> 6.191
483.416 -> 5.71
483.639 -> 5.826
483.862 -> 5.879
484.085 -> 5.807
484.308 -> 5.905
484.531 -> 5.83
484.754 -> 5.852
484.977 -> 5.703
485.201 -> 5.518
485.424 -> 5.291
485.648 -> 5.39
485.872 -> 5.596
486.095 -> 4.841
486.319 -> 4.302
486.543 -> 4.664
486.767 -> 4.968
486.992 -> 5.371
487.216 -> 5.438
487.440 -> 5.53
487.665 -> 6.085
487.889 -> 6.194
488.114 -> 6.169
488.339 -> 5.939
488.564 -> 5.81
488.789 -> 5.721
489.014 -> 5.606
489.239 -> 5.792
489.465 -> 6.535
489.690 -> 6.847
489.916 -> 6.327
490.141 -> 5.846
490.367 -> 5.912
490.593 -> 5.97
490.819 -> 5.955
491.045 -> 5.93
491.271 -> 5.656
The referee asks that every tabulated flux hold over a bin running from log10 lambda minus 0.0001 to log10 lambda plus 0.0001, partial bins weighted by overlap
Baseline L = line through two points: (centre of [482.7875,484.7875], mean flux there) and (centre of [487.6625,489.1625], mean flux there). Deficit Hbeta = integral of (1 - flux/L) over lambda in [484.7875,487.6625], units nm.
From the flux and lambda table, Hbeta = 0.32 nm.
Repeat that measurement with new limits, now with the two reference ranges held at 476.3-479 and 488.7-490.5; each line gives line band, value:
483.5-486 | 0.15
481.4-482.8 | 0.02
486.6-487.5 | 0.12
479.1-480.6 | -0.10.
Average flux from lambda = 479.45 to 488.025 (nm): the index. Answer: 5.79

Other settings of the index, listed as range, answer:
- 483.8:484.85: 5.85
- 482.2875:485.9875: 5.78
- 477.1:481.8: 6.17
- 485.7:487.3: 5.03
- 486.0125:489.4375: 5.53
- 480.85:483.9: 5.96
